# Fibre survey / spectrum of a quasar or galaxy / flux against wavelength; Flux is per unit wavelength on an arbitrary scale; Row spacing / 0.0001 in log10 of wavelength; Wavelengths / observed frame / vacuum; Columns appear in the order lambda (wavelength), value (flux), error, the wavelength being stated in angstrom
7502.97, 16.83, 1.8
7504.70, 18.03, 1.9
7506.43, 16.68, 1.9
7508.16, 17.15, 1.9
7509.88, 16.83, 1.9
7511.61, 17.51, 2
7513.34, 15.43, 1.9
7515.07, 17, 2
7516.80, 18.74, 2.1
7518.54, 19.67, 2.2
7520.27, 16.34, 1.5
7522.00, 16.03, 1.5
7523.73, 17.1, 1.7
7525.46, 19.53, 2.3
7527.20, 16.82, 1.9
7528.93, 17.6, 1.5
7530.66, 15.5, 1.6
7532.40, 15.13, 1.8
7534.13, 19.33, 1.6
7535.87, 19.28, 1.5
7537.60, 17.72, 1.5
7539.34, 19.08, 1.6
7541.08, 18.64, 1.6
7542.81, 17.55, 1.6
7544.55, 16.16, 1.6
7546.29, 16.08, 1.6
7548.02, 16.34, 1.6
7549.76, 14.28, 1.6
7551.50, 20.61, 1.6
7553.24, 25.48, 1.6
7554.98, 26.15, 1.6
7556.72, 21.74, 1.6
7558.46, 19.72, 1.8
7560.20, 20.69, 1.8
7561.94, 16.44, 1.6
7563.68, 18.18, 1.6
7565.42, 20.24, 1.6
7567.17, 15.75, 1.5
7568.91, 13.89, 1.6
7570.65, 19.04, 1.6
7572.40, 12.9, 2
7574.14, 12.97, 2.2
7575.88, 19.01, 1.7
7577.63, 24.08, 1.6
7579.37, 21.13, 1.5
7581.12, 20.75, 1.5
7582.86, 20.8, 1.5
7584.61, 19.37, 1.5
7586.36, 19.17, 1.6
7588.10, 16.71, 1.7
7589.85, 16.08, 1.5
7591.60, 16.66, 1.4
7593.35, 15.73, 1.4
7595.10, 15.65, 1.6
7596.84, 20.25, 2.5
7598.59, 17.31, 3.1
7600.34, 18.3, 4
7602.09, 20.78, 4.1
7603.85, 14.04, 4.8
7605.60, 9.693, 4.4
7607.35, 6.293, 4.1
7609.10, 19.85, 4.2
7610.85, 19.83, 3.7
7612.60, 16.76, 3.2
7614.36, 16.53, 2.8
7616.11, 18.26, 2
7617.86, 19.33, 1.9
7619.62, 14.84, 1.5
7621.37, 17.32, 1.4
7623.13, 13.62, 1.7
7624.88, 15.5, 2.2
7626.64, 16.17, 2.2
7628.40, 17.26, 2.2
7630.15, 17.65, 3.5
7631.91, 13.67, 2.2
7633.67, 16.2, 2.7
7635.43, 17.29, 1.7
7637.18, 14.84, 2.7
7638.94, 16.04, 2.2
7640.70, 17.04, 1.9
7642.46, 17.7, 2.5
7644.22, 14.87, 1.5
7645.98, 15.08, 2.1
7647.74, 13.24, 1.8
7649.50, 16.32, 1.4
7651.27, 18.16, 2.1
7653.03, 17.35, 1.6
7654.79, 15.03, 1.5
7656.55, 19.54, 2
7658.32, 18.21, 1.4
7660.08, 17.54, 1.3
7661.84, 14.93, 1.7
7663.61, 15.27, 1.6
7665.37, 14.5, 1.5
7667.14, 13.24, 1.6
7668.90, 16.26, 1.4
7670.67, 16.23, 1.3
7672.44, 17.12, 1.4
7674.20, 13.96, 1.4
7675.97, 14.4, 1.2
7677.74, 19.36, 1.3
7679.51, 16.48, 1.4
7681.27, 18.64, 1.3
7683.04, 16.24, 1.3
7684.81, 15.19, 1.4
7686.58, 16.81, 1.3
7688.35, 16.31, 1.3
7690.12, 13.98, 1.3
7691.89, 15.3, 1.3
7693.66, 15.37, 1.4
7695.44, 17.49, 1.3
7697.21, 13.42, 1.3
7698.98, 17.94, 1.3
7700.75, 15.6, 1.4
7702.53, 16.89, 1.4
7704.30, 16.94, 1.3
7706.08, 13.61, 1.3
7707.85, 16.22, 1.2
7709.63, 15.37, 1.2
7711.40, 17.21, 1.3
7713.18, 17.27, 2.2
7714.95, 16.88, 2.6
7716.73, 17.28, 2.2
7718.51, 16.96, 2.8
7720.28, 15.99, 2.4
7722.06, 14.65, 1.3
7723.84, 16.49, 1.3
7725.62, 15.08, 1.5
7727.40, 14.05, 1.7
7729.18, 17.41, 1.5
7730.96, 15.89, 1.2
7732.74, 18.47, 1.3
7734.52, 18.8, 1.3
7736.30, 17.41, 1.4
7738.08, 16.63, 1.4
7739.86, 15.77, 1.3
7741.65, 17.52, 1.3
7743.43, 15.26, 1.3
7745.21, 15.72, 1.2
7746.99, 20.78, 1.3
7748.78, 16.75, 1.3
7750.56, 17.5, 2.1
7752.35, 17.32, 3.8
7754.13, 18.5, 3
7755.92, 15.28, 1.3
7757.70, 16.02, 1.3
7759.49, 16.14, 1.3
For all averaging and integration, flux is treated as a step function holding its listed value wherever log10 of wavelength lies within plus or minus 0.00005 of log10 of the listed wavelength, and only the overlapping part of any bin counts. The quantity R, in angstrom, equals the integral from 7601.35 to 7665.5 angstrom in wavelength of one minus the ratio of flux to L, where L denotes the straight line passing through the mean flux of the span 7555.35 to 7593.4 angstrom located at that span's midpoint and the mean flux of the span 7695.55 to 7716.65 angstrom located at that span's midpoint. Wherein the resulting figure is 4.7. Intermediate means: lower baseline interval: 18.4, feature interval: 16.1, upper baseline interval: 16.2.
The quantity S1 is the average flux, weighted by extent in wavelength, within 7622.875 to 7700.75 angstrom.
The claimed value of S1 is 16.1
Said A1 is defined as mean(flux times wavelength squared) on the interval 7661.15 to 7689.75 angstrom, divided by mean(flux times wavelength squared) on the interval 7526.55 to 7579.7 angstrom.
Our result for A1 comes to 0.90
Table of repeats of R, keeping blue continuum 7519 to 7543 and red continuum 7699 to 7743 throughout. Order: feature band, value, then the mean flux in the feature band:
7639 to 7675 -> 1.6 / 16.1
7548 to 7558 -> -2.1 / 21.1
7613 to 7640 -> 1.1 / 16.3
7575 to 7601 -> -2.2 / 18.7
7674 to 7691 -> 0.5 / 16.2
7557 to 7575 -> 0.3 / 17.1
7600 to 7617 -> 1.1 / 16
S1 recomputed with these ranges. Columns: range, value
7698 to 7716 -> 16.4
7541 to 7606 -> 18.2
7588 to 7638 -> 16.3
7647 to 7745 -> 16.2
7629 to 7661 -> 16.4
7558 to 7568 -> 18.5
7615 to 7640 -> 16.3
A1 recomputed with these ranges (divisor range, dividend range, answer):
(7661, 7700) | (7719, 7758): 1.07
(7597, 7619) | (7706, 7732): 1.00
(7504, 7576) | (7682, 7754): 0.97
